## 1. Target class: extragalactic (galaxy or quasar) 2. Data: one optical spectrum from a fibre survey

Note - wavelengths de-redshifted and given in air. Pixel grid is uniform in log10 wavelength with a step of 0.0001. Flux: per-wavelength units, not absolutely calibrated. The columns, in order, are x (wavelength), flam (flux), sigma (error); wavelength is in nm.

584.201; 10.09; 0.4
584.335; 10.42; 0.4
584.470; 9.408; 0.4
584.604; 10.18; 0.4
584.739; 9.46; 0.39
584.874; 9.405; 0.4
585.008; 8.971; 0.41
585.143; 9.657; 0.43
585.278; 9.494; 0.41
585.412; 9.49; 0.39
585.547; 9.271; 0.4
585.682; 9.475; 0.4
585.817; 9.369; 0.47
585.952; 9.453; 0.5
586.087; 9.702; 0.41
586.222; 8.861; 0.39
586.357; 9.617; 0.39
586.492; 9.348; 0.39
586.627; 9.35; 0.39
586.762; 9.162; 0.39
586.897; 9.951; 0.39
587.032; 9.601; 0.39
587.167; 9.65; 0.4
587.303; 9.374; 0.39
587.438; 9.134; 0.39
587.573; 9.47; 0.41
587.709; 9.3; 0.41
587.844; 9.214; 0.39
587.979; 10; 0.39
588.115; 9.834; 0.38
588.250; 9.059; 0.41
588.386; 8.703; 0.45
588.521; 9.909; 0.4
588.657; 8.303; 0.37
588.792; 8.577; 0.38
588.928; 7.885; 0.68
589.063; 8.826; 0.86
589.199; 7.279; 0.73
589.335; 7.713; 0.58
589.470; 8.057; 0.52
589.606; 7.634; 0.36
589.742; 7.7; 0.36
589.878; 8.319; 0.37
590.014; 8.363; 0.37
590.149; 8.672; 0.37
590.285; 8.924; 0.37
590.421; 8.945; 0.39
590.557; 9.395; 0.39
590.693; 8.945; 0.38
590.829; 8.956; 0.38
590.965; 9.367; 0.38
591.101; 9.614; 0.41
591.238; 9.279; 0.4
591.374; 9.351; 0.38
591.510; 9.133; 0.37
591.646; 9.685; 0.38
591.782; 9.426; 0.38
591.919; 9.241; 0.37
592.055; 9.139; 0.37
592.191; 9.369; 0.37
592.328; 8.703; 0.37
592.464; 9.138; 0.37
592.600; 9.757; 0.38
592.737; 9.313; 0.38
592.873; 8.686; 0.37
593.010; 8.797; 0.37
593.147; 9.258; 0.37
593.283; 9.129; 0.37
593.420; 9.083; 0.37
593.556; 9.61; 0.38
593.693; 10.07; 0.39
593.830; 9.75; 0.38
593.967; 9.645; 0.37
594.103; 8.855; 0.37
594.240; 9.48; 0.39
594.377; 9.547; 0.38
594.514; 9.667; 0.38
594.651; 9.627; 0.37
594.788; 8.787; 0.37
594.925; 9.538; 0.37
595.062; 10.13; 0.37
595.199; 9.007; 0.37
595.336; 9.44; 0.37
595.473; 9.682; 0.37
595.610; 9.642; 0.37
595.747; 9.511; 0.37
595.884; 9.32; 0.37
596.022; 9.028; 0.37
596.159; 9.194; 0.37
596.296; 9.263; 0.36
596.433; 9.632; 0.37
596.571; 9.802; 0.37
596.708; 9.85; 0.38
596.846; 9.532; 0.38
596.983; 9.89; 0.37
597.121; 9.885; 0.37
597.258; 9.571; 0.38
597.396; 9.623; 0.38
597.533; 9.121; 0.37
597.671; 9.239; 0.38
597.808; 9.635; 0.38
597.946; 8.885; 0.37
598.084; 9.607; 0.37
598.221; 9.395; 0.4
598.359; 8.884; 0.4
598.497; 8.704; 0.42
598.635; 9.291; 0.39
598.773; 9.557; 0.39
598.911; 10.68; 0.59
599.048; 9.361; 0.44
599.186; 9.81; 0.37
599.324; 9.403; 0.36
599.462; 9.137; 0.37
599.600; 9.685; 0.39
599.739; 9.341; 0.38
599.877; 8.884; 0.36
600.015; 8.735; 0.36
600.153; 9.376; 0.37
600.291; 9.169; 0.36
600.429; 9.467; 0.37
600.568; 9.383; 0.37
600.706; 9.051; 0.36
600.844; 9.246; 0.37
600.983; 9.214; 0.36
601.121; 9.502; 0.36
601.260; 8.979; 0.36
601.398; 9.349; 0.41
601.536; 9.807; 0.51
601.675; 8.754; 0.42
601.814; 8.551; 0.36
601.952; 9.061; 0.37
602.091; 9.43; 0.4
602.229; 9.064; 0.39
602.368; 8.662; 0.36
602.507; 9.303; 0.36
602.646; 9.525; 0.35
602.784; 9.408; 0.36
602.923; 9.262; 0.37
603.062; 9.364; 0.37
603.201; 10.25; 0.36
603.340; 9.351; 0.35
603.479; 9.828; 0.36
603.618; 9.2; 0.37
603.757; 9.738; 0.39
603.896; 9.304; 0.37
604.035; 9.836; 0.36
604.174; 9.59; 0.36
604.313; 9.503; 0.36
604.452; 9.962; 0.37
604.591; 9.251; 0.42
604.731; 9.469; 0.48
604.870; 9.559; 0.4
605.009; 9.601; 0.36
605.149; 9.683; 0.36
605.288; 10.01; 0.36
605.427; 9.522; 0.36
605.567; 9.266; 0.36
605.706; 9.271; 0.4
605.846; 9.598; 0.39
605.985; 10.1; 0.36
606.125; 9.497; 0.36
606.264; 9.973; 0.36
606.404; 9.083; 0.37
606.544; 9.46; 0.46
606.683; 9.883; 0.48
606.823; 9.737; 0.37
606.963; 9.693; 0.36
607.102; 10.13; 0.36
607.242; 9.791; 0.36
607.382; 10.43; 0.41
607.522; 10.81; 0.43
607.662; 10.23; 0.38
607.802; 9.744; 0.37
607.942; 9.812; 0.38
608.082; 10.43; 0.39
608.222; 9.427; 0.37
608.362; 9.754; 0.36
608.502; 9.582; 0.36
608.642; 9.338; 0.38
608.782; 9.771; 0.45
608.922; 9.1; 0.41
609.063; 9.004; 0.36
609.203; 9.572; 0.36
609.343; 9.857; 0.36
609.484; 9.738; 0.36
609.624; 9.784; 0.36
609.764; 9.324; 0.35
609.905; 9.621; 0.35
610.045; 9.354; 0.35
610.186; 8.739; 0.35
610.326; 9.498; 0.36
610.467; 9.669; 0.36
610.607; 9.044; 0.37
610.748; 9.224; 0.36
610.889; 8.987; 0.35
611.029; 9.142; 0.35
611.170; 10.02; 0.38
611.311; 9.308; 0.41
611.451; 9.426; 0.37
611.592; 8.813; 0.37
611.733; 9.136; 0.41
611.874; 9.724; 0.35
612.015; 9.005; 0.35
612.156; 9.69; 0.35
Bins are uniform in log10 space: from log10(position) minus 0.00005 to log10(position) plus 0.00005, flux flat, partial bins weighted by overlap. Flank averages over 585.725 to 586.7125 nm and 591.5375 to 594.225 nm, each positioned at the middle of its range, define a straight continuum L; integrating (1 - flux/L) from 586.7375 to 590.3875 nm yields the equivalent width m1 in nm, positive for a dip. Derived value 0.20 nm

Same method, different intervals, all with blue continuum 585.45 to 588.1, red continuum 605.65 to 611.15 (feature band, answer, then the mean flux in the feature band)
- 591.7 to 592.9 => 0.03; 9.22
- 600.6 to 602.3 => 0.07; 9.17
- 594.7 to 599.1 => 0.03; 9.46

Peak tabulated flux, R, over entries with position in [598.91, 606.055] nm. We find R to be 10.68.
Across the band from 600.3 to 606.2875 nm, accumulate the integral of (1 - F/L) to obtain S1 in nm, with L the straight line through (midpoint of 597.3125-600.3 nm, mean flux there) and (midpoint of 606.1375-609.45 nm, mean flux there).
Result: 0.08 nm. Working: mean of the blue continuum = 9.35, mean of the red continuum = 9.76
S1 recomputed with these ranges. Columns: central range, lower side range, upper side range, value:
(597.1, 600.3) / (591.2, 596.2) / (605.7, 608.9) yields 0.050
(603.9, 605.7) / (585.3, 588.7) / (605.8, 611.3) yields 0.002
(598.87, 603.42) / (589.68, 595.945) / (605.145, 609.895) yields 0.095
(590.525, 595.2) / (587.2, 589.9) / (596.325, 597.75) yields -0.080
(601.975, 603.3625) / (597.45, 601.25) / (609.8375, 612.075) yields -0.006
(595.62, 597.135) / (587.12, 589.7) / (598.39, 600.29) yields -0.051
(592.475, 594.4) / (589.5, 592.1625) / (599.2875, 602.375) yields -0.072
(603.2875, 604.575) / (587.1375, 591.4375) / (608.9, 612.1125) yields -0.053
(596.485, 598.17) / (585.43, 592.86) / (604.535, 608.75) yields -0.030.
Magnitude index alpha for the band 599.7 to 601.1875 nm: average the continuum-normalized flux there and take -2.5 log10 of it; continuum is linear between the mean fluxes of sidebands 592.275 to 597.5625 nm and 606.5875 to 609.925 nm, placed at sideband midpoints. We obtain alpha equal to 0.04 mag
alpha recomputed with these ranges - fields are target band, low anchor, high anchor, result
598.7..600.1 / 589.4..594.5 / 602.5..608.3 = 0.00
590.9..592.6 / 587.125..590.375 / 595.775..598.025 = -0.04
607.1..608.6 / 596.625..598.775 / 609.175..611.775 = -0.07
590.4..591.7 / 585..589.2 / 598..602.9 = 0.00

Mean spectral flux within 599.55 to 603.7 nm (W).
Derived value 9.27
